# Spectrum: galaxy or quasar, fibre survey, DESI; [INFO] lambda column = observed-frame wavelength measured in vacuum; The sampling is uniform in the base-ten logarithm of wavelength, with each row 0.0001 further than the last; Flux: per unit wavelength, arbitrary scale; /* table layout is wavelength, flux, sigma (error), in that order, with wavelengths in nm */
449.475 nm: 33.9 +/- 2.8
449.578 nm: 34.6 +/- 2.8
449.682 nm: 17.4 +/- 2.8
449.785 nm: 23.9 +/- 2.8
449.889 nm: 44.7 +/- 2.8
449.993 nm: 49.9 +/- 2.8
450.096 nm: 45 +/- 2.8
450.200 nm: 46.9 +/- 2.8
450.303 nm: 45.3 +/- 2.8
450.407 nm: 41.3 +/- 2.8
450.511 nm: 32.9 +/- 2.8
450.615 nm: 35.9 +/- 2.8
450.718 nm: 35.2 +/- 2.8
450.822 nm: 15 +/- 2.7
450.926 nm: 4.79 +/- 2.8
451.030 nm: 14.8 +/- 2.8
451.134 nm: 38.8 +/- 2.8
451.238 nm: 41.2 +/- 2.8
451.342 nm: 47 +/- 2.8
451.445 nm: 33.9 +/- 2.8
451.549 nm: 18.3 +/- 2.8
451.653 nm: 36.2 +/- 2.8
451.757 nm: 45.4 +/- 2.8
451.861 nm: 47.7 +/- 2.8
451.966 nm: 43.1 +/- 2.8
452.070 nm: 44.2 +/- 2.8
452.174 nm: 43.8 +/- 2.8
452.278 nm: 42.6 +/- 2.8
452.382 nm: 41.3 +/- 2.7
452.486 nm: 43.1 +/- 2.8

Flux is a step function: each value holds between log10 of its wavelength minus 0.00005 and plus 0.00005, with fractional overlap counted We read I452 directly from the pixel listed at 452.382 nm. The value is 41.3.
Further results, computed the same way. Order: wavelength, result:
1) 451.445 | 33.9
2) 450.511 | 32.9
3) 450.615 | 35.9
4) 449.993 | 49.9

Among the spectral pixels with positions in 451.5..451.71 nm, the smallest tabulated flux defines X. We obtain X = 18.3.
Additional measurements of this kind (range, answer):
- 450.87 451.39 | 4.79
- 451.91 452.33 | 42.6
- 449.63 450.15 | 17.4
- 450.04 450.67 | 32.9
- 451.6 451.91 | 36.2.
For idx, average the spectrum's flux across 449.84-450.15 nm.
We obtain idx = 46.5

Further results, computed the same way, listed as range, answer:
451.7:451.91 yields 46.3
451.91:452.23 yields 43.6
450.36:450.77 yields 36.3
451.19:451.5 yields 40.6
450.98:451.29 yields 31.7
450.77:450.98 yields 9.92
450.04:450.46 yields 44.7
